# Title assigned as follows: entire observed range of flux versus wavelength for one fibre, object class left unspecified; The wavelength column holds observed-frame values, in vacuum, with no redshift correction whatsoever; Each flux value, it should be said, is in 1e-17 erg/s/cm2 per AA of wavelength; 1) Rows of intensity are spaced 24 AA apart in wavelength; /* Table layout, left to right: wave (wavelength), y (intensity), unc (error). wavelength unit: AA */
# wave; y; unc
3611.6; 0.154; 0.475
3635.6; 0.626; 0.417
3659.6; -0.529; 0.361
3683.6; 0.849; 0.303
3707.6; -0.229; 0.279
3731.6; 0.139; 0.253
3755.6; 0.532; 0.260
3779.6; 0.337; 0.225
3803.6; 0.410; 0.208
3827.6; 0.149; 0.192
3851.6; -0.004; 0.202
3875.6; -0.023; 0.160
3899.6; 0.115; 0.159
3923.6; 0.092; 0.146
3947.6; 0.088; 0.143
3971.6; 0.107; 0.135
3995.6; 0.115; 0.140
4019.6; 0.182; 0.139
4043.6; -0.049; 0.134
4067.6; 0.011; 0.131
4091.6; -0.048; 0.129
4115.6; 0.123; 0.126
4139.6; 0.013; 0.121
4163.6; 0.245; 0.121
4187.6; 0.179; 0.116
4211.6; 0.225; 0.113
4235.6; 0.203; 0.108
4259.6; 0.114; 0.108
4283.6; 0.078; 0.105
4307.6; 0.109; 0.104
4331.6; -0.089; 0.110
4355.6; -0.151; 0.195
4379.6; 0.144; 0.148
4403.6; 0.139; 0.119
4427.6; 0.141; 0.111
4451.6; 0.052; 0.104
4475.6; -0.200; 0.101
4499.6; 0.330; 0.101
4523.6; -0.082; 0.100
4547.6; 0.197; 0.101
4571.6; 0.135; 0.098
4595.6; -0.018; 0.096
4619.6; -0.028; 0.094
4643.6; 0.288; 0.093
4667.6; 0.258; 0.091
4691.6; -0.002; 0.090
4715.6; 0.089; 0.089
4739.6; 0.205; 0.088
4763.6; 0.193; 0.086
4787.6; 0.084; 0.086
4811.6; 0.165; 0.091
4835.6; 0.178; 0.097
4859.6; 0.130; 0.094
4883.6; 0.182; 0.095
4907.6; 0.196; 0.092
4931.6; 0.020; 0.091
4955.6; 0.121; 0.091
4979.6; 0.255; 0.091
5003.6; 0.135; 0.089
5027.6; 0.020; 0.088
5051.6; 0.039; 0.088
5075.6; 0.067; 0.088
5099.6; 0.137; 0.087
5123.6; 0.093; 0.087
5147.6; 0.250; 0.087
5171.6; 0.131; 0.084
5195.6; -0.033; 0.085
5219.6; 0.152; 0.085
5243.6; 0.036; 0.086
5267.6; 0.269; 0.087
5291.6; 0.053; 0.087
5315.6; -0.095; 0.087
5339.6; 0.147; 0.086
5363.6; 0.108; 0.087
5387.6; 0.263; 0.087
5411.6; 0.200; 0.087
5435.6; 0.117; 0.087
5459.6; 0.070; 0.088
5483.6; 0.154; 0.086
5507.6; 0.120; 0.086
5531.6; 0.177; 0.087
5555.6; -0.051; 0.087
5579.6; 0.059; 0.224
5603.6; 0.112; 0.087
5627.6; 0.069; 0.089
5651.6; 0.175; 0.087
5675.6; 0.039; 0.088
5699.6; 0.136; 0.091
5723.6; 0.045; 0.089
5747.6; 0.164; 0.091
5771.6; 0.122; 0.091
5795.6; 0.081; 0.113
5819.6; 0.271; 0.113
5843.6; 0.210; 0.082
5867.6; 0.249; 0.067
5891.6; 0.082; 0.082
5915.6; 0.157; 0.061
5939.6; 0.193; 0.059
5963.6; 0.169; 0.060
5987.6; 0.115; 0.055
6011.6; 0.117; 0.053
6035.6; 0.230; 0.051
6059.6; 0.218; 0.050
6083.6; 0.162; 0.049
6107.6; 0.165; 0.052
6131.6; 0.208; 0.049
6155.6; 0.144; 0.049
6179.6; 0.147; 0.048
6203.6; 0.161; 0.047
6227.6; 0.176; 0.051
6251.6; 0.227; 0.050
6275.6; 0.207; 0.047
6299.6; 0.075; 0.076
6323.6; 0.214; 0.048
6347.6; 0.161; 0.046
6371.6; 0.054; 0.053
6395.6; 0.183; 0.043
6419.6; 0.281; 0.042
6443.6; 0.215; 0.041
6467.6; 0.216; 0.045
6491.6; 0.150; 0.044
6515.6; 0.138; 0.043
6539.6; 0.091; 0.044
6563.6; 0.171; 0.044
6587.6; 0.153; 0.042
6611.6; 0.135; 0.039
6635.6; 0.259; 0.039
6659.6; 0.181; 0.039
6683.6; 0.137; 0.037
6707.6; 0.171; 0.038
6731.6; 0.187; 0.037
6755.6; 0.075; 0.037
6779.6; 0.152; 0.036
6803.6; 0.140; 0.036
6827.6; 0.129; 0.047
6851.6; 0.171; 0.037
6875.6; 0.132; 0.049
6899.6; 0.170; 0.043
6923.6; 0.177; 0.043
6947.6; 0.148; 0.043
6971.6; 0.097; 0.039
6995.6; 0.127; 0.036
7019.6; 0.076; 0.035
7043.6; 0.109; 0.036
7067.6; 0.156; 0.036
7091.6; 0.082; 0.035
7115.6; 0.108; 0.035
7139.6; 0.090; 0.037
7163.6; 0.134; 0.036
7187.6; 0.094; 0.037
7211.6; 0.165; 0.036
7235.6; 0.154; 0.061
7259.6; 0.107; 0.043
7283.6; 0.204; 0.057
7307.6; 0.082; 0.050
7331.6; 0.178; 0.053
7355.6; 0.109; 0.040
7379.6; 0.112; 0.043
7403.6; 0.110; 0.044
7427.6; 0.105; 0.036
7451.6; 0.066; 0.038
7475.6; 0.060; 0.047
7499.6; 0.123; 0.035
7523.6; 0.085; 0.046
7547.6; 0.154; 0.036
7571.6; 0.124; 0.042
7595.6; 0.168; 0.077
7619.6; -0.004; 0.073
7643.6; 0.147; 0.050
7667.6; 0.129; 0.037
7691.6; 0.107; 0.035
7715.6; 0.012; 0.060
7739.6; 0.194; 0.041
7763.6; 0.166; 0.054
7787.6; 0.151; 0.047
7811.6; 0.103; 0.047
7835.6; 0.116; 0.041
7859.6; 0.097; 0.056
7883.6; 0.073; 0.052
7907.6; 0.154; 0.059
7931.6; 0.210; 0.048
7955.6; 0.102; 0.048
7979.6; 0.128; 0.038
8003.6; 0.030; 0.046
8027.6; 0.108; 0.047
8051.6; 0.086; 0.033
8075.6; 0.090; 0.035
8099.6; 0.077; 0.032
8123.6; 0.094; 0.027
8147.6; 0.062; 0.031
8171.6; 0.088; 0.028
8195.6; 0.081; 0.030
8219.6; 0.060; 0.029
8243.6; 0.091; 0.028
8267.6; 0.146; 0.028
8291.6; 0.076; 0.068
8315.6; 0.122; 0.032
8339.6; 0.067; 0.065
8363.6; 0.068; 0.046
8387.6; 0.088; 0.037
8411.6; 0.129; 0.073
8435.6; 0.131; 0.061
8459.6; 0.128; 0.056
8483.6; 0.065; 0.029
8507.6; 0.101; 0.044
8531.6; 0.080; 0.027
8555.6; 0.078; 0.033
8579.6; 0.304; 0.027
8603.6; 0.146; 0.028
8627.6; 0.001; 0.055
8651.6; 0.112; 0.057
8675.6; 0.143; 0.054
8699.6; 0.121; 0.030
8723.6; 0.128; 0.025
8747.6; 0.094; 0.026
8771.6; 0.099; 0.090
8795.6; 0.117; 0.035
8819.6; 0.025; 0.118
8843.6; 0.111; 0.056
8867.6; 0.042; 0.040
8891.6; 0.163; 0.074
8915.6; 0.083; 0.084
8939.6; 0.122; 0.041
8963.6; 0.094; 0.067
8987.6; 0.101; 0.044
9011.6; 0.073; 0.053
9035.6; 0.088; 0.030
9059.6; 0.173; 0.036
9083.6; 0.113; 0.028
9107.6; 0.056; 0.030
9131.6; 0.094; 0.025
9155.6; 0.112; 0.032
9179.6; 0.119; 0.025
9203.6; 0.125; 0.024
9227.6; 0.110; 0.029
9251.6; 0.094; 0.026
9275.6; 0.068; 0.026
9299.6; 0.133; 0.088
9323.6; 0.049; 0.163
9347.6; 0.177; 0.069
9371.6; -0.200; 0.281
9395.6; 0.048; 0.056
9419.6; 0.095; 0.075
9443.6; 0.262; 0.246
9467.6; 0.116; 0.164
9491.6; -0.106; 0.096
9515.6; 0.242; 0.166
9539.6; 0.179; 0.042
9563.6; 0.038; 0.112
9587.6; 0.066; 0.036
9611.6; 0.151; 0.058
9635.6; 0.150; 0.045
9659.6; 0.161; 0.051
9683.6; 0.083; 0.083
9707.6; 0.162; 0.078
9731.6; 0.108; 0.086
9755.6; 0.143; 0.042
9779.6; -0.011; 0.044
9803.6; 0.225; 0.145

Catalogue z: 1.299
